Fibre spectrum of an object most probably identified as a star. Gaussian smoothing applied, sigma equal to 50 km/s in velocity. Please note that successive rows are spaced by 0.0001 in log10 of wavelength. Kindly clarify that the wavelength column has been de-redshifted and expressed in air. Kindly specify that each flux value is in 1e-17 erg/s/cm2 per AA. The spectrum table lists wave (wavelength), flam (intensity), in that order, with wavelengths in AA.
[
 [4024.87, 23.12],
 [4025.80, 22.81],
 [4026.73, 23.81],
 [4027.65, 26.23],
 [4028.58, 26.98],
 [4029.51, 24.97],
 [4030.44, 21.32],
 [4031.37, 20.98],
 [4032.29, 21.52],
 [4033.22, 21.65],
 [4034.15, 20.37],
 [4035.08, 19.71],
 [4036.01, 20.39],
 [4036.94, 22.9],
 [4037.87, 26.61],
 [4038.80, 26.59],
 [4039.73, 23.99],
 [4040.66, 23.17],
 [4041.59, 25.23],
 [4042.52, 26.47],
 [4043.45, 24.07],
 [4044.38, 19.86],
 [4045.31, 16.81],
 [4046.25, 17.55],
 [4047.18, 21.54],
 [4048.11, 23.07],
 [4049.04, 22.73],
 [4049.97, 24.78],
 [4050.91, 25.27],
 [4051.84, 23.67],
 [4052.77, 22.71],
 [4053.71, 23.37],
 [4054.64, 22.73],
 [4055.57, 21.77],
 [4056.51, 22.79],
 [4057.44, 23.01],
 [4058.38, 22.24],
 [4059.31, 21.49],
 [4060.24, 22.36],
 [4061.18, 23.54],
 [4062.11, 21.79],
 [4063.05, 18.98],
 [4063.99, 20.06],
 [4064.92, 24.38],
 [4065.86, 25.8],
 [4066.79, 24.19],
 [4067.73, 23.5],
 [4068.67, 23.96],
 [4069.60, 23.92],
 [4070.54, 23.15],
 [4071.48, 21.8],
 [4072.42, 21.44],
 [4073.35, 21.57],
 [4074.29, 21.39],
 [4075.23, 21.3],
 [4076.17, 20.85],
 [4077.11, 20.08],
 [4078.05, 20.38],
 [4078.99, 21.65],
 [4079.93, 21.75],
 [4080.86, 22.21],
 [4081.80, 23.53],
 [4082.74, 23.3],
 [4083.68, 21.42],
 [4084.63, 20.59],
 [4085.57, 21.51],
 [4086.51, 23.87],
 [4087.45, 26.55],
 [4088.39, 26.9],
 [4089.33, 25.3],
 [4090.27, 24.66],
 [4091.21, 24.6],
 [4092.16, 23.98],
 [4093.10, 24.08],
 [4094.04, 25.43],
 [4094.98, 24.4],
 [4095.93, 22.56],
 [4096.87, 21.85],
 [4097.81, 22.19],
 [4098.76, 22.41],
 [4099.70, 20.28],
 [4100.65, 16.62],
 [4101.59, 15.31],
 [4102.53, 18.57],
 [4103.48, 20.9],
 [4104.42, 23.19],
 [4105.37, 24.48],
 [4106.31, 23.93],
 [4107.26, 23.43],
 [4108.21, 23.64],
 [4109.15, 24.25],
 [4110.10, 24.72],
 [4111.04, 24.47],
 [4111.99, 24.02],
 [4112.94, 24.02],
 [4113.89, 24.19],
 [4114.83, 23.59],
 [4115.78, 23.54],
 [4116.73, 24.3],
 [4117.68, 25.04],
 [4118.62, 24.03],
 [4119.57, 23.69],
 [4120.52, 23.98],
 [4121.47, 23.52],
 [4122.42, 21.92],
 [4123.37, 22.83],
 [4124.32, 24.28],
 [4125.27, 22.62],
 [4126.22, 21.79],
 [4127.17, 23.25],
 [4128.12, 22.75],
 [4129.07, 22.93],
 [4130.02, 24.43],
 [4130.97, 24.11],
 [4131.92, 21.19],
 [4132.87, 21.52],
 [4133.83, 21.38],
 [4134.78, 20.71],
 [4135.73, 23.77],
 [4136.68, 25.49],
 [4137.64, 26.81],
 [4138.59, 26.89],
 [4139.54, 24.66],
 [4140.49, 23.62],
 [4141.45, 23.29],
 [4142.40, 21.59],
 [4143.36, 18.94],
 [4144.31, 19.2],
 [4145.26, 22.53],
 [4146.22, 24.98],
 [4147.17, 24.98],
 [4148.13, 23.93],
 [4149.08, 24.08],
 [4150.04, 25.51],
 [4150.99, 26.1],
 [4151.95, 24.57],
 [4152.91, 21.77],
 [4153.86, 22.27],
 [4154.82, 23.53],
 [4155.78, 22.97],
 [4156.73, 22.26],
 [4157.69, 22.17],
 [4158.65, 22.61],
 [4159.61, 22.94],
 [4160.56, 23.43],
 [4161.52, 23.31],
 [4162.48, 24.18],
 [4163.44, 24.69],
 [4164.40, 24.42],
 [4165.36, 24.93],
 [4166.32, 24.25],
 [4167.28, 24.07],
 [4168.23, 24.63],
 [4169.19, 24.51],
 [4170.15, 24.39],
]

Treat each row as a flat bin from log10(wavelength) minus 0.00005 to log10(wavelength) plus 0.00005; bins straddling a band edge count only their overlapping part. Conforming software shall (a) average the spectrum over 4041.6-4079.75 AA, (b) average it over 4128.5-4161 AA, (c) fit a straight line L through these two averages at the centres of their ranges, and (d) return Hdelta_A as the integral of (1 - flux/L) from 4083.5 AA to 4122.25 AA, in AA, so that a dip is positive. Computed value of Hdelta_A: -0.6 AA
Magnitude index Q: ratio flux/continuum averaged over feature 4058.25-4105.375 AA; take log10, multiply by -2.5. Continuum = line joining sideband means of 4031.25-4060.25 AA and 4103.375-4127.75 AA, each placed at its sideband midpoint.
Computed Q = 0.04 mag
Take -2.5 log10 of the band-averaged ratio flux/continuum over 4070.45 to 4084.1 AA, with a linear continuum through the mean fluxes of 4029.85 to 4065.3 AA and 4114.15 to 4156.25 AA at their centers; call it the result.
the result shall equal 0.052 mag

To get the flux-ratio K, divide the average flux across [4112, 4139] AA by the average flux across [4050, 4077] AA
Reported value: 1.0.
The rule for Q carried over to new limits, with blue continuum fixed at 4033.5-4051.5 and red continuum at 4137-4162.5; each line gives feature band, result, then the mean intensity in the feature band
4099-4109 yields 0.10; 21.2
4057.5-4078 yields 0.03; 22.2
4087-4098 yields -0.06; 24.4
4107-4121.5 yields -0.04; 24.1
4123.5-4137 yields 0.02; 22.8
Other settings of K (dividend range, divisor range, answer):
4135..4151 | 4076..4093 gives 1.03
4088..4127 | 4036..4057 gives 1.01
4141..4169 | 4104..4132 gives 0.99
